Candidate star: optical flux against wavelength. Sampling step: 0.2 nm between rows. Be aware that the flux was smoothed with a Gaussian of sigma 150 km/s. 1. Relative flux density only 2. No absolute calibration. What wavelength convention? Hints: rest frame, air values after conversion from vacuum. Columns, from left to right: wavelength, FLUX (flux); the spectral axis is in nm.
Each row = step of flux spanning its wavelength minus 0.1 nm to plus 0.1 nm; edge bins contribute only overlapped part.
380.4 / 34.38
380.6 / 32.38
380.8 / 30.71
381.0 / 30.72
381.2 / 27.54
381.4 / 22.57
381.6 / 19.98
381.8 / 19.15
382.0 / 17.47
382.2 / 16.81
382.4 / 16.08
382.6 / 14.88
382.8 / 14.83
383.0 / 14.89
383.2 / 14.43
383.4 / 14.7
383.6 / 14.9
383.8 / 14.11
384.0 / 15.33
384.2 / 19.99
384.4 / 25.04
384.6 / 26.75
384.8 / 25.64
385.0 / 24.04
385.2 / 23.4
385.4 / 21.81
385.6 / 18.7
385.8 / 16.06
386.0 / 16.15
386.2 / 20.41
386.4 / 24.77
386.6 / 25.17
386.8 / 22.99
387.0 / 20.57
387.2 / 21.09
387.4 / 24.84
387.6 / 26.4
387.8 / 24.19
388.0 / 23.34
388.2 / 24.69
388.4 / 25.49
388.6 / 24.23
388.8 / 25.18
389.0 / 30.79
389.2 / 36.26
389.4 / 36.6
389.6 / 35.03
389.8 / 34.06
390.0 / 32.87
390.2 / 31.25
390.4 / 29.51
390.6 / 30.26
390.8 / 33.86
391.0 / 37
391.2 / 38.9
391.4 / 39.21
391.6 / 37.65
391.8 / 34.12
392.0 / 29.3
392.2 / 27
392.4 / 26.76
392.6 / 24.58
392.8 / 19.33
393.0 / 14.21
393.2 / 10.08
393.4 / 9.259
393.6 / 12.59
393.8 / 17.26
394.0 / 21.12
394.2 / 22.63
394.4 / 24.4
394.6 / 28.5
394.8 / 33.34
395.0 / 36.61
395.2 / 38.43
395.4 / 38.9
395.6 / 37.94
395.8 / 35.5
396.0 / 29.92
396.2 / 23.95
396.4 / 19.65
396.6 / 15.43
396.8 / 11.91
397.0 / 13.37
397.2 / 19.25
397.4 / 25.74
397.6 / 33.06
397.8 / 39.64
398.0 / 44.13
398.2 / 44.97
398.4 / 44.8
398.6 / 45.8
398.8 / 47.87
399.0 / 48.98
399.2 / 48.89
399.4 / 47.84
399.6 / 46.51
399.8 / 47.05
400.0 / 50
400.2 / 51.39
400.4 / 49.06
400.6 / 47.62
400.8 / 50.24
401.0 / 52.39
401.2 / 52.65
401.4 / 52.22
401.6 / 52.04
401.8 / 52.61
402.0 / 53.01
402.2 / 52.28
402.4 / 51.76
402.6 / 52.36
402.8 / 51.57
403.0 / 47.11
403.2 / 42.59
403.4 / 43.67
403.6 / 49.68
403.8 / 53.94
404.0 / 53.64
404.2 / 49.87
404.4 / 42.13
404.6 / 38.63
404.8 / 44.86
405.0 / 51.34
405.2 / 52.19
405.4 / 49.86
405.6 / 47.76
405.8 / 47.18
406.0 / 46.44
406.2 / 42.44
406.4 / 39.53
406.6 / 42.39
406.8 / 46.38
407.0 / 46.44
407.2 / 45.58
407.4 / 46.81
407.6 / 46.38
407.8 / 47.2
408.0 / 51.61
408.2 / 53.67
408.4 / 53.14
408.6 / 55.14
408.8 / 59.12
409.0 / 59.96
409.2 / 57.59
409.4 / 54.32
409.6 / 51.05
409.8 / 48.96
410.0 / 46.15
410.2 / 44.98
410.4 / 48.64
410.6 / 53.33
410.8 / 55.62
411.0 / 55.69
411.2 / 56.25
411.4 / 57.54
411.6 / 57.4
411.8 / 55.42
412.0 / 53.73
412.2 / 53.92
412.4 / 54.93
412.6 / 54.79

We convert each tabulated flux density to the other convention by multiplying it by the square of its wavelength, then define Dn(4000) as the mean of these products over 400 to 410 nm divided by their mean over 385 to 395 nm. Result 2.1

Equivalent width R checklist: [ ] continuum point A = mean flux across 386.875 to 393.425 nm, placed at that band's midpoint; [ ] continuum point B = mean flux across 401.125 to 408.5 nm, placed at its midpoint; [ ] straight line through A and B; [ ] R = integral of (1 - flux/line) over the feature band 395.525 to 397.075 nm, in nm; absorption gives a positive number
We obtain 0.55 nm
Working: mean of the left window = 28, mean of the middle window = 23.4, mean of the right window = 48.4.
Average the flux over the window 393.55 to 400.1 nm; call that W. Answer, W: 33.4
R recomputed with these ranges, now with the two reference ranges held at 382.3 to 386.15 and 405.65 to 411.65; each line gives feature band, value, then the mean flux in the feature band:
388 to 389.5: -0.252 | 28.7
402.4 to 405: -0.229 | 47.8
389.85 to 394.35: 0.308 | 26.4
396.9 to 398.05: 0.239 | 28.5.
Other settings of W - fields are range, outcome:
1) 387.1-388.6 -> 24.3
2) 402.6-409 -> 48.3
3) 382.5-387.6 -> 19.9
